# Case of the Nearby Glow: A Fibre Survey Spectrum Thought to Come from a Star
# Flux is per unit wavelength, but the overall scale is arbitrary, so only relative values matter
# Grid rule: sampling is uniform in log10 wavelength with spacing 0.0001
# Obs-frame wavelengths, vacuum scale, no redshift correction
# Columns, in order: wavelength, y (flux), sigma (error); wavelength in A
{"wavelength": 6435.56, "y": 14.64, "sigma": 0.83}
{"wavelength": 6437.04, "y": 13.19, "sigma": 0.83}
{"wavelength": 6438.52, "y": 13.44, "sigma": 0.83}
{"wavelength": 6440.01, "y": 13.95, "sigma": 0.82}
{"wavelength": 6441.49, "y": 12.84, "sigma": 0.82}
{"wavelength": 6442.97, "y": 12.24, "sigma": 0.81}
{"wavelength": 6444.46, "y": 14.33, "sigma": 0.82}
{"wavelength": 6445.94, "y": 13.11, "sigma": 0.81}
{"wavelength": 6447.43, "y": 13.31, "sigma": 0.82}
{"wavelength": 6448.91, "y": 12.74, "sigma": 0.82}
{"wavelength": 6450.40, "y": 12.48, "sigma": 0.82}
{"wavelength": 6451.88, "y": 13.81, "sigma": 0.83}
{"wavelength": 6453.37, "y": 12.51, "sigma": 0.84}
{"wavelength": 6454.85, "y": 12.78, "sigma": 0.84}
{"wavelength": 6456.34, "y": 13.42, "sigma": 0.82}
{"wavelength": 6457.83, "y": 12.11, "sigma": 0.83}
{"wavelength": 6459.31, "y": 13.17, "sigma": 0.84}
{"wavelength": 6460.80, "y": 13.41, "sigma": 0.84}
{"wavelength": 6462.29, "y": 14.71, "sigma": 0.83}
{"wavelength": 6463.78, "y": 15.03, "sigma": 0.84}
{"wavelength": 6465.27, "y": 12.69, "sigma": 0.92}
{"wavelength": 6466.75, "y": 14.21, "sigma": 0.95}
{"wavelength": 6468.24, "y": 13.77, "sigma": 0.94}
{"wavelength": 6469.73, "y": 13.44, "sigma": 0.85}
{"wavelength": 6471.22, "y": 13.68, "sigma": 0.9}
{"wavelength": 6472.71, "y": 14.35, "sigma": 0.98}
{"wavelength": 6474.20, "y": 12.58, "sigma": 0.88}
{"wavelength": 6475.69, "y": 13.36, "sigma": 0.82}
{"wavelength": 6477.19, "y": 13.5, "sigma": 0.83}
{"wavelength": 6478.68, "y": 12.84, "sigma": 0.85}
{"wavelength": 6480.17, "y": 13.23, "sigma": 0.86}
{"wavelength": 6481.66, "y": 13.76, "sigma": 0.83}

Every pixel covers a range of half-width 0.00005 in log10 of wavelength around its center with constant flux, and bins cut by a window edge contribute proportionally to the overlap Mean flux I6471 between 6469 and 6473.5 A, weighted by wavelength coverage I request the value 13.8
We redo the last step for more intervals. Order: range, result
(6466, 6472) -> 13.8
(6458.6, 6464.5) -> 14.1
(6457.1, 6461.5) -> 12.9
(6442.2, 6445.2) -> 13.3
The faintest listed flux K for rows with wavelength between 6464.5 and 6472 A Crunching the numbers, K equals 12.69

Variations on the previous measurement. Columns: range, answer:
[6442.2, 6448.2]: 12.24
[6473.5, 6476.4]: 12.58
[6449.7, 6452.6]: 12.48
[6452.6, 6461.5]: 12.11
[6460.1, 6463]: 13.41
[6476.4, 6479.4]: 12.84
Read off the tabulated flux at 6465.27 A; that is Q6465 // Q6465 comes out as 12.69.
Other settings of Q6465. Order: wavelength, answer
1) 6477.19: 13.5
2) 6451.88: 13.81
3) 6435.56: 14.64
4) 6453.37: 12.51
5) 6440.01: 13.95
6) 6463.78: 15.03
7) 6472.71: 14.35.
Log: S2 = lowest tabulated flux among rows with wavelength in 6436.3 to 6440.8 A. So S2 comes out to 13.19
